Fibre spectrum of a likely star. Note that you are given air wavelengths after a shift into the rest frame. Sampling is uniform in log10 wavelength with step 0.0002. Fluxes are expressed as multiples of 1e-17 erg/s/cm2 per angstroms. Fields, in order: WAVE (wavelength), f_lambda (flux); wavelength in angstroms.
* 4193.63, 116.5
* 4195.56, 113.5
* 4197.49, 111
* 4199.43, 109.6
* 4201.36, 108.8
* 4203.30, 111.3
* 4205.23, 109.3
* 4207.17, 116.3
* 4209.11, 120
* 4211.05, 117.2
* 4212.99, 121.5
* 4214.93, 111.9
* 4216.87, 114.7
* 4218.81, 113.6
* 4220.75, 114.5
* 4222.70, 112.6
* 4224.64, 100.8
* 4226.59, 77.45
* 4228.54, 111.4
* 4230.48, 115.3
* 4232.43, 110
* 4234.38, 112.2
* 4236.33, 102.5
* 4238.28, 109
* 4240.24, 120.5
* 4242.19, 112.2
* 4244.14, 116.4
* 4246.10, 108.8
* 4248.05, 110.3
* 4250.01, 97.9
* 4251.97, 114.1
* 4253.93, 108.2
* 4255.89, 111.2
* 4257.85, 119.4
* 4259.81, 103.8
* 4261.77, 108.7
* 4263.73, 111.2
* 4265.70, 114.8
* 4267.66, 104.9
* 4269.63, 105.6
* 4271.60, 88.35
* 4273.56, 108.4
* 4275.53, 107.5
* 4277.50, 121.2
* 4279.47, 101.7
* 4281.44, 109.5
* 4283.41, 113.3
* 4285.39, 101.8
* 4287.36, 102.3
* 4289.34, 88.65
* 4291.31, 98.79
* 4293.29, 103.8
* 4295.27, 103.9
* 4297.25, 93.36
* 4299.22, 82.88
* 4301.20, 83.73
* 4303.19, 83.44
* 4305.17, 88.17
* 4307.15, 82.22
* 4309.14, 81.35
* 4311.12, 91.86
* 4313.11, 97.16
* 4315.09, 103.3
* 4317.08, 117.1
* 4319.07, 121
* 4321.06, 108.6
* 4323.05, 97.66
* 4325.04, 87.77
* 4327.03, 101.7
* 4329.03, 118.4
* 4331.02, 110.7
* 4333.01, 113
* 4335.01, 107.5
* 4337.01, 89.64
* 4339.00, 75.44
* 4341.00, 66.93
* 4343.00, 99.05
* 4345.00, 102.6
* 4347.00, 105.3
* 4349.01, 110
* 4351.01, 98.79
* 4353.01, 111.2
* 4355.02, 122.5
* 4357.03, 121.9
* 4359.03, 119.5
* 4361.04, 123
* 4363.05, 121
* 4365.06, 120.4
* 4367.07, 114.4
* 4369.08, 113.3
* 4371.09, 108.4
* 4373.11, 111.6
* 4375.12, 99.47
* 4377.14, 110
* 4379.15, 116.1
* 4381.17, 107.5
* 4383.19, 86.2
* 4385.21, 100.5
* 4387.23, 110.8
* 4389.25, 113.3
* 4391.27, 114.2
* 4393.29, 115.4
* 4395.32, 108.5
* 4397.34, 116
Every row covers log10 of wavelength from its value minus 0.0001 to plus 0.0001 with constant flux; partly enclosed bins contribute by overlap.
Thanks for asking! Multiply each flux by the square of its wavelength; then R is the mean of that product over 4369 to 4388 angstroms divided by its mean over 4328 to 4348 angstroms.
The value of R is 1.09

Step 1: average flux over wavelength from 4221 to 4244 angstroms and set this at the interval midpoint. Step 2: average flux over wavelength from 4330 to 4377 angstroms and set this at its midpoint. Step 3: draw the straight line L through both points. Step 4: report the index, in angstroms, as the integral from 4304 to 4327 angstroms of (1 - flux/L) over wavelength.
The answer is 2.1 angstroms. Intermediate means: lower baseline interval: 108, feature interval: 97.9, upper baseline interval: 107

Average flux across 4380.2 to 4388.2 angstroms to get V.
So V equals 101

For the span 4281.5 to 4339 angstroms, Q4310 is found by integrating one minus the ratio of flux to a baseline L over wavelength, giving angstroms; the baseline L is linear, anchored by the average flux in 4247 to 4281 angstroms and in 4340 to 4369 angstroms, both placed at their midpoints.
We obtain 5.4 angstroms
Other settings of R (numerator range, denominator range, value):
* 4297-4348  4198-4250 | 0.91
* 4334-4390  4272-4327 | 1.11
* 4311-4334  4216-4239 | 1.03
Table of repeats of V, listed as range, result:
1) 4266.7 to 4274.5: 102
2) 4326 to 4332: 110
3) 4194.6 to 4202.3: 111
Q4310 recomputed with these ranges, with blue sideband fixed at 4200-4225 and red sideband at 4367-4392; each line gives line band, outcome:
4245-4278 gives 1.0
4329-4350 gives 2.0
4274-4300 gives 2.0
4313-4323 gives 0.0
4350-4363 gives -0.9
